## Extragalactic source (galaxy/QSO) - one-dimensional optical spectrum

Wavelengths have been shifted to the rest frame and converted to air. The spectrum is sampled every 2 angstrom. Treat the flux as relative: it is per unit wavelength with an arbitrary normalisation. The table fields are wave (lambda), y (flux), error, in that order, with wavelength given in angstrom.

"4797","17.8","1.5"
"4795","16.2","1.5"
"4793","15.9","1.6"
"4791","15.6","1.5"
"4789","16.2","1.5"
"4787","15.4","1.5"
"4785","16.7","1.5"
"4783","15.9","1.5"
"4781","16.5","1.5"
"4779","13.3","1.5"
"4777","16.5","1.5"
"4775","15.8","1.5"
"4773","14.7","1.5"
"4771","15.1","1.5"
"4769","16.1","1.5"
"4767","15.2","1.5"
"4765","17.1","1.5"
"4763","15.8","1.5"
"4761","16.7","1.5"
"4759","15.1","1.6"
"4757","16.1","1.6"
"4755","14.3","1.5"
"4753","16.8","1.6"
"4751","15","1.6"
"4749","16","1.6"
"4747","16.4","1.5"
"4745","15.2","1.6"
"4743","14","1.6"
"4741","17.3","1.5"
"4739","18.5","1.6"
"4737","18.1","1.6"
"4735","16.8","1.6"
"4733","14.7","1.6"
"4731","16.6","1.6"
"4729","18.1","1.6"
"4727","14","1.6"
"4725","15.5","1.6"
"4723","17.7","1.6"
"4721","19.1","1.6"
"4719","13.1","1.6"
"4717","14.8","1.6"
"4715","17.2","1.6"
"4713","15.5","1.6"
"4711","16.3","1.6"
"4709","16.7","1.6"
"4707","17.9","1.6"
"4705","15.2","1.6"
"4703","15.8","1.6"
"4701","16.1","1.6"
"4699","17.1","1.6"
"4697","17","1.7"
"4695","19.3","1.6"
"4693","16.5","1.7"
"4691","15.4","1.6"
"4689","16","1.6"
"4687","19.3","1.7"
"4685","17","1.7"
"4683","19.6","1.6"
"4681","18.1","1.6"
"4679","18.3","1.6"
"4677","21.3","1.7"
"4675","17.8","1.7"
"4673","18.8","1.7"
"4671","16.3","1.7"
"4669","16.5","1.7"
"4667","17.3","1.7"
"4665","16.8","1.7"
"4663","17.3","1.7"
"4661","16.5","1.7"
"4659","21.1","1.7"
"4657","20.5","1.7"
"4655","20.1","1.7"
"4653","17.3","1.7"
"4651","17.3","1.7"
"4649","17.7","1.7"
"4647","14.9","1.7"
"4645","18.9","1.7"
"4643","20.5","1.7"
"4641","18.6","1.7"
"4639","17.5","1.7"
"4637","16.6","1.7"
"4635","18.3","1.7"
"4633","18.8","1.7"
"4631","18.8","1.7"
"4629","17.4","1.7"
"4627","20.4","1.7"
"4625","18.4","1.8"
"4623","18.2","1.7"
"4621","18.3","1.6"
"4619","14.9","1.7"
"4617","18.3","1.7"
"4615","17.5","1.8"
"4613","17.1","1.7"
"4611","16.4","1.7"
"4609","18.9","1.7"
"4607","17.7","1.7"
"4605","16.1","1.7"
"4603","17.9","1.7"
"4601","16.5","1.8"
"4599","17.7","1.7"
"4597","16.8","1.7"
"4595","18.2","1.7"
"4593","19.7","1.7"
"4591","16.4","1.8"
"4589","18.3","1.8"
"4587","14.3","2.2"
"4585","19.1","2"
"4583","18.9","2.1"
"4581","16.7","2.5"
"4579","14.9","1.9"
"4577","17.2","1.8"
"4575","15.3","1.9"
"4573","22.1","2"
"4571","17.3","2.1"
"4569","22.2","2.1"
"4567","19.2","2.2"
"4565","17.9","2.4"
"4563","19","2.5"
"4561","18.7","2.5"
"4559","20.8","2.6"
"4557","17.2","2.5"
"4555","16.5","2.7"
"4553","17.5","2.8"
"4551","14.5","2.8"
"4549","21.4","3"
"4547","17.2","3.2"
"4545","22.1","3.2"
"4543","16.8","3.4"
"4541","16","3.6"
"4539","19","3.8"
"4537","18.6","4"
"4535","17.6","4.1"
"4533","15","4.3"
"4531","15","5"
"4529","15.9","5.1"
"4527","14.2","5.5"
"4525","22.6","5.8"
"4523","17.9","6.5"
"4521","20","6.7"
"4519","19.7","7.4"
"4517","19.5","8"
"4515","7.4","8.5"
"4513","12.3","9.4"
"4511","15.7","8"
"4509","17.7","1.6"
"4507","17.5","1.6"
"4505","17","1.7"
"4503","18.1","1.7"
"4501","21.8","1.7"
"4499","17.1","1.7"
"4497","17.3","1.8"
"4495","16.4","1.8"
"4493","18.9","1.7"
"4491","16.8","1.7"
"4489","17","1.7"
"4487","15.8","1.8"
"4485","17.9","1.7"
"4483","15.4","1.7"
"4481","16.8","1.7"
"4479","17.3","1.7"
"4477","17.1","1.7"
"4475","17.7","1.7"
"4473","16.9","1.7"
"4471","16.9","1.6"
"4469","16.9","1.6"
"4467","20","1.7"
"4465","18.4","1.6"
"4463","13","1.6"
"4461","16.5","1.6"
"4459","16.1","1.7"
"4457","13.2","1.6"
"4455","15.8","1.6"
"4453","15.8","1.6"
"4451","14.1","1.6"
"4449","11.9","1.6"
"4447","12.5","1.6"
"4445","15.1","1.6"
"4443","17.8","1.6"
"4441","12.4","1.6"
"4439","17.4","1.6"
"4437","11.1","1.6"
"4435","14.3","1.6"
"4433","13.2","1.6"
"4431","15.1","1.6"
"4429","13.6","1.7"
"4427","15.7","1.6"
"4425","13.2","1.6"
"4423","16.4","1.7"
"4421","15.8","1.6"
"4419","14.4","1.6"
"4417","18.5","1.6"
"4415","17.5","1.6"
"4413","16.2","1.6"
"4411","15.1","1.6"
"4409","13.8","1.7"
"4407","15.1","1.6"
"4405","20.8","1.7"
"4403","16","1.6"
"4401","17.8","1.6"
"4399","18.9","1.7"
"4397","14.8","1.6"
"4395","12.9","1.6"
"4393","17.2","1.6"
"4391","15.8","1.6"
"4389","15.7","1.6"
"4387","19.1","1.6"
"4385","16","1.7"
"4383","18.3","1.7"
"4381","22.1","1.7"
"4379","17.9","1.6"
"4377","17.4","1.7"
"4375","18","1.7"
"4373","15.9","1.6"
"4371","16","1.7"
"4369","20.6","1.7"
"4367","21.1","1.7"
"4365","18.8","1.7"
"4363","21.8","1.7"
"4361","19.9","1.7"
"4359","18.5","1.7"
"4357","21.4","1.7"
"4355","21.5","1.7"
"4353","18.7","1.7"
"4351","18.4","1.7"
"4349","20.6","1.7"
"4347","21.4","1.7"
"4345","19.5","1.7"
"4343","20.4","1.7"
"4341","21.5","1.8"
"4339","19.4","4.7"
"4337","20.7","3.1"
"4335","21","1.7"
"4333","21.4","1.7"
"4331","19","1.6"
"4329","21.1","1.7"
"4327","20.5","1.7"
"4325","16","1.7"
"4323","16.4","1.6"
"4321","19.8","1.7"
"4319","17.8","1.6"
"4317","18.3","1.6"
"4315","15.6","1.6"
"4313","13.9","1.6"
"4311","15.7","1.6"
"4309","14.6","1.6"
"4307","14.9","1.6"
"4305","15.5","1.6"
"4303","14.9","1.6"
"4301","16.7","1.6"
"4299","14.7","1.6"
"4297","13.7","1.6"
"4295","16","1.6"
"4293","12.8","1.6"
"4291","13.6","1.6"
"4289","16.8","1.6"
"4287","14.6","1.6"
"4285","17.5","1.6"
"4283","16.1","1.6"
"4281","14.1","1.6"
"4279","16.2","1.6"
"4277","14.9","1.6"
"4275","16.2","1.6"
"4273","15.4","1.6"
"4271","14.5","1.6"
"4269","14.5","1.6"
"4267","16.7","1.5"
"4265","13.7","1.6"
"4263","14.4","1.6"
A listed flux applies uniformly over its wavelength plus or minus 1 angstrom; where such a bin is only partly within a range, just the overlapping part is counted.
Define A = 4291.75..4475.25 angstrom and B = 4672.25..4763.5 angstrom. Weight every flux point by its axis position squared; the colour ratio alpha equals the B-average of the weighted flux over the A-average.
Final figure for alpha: 1.14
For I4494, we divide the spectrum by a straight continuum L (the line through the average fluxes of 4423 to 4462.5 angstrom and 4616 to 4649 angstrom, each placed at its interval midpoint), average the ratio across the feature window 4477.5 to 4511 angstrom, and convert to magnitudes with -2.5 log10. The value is -0.13 mag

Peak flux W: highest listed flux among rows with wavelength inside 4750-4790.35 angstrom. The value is 17.1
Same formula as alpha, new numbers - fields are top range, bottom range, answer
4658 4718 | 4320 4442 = 1.12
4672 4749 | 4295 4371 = 1.08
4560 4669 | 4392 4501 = 1.21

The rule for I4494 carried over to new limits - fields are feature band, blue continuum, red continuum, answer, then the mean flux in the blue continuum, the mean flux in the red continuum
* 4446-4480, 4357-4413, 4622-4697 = 0.122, 17.6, 18.1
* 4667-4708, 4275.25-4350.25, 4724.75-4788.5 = -0.086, 17.2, 15.9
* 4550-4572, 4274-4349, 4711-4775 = -0.110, 17.2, 16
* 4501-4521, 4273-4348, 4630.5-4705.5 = 0.058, 17.1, 17.8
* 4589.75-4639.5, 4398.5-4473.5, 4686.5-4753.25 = -0.103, 15.6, 16.4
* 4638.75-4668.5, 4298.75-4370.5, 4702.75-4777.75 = -0.094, 18.7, 16.1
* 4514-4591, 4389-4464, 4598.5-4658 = -0.049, 15.3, 17.9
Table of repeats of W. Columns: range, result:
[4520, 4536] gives 22.6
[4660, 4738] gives 21.3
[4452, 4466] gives 18.4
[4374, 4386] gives 22.1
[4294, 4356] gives 21.5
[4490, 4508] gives 21.8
